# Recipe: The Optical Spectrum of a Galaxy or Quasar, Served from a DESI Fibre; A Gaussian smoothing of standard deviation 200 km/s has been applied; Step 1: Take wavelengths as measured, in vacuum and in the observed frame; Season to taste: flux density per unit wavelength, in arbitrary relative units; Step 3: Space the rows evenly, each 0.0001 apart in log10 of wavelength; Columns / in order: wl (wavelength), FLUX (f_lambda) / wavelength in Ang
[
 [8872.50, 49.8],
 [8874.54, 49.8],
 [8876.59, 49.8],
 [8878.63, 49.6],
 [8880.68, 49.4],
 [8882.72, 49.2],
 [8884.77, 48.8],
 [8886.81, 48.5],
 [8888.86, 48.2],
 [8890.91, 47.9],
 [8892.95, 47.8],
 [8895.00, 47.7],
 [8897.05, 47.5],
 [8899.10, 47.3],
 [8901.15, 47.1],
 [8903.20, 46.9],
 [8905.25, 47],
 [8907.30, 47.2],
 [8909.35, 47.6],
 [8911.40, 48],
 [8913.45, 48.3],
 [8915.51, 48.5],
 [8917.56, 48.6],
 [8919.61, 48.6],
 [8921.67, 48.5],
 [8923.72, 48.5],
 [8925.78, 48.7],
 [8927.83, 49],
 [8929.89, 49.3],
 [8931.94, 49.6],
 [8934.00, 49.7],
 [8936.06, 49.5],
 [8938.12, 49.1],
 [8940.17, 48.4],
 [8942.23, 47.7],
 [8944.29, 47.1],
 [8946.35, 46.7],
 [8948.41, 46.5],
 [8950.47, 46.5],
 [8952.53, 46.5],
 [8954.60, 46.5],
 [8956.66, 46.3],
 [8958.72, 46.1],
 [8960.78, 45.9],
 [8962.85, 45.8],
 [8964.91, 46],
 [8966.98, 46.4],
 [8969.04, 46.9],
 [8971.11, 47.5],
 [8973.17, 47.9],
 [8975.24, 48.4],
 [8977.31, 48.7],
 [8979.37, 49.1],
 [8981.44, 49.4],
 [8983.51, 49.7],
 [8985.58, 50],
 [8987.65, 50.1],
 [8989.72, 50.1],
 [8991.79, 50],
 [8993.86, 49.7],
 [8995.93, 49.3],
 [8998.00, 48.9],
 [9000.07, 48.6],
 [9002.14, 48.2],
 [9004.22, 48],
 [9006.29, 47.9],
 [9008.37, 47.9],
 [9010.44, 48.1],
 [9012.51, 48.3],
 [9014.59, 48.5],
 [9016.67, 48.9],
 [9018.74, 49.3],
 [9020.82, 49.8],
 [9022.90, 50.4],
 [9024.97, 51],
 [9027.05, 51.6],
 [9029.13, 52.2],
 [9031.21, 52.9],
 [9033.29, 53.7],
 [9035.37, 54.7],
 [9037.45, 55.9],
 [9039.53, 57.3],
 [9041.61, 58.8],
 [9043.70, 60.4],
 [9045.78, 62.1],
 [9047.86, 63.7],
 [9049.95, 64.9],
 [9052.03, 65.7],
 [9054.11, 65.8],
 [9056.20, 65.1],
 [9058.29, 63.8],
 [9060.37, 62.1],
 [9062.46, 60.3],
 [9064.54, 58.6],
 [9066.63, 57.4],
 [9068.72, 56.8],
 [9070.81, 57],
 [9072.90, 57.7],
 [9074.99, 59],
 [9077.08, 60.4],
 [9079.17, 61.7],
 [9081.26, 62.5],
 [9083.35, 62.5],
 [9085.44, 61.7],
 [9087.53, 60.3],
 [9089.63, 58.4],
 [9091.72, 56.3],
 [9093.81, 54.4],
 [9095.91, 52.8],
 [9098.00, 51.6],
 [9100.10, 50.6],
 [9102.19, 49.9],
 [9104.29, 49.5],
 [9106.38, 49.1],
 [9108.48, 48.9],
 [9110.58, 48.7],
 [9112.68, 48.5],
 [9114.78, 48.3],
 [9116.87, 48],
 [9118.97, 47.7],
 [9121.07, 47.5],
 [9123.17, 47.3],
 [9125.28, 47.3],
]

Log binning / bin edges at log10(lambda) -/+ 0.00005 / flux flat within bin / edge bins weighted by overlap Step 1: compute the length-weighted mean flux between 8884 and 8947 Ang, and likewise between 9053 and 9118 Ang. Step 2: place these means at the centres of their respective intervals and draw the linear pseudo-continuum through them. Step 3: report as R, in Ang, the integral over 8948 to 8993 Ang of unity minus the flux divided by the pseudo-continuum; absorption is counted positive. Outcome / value 2.7 Ang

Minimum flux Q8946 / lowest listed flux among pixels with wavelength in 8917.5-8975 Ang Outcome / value 45.8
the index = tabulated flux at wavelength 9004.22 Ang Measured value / 48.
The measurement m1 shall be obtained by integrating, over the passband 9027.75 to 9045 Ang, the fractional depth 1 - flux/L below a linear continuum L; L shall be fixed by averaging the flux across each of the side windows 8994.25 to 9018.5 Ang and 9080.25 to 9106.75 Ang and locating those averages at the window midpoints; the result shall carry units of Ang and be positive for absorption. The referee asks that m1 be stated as -1.6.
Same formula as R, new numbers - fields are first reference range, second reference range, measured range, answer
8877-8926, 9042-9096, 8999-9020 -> 2.90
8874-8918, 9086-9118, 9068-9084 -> -2.59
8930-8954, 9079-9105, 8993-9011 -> 0.97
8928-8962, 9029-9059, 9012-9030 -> 2.23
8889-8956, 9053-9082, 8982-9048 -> 5.26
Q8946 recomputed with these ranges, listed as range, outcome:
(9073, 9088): 59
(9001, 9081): 47.9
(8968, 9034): 46.9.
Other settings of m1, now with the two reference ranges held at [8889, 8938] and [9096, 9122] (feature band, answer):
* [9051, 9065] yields -4.1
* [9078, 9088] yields -2.6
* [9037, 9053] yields -4.1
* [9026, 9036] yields -0.8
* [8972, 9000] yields -0.4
